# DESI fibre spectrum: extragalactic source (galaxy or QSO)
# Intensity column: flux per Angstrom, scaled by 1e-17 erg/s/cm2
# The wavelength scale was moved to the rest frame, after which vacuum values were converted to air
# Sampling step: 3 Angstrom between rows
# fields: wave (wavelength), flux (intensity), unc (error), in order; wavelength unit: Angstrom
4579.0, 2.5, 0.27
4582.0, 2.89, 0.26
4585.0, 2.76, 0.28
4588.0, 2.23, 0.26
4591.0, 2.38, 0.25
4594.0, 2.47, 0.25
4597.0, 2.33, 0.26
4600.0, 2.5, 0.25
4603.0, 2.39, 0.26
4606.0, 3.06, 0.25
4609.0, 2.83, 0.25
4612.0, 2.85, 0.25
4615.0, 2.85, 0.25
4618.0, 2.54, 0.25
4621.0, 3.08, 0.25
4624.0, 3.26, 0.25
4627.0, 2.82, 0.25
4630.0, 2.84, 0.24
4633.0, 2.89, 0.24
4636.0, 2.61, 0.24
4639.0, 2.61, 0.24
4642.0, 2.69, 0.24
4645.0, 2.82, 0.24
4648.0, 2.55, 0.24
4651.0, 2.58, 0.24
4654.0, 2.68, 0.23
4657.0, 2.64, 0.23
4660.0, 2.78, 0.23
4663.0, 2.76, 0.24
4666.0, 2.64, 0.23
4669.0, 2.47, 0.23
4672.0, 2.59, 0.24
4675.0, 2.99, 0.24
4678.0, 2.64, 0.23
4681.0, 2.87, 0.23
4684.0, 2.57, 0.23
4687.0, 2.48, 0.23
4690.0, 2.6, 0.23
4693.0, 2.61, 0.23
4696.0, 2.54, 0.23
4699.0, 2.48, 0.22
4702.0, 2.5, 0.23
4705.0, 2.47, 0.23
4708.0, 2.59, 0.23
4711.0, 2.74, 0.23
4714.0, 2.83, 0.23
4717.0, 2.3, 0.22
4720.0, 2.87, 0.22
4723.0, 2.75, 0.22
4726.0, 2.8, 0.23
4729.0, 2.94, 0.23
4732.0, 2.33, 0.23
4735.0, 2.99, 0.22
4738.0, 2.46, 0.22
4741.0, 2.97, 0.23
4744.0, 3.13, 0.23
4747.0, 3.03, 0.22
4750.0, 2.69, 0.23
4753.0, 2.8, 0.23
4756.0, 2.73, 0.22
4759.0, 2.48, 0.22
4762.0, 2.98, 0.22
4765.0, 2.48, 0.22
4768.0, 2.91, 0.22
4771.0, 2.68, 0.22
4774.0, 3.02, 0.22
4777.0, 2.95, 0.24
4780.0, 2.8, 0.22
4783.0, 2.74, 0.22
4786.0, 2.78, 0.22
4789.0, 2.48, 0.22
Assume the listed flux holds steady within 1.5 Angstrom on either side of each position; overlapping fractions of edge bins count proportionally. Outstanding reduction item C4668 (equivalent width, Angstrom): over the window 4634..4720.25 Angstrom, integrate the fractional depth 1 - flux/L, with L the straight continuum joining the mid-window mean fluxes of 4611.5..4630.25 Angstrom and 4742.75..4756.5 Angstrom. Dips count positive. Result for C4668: 7.6 Angstrom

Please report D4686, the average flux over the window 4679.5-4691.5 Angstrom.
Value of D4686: 2.63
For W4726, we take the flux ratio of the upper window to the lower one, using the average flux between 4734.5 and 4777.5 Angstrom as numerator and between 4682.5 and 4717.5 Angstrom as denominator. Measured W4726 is 1.1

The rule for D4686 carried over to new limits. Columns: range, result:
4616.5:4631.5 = 2.91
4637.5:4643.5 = 2.65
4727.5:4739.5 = 2.68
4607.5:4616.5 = 2.84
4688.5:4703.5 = 2.55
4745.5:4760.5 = 2.75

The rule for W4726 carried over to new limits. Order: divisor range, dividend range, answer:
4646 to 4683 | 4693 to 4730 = 0.99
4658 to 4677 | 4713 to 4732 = 1.00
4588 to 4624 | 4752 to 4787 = 1.04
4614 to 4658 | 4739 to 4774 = 1.02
